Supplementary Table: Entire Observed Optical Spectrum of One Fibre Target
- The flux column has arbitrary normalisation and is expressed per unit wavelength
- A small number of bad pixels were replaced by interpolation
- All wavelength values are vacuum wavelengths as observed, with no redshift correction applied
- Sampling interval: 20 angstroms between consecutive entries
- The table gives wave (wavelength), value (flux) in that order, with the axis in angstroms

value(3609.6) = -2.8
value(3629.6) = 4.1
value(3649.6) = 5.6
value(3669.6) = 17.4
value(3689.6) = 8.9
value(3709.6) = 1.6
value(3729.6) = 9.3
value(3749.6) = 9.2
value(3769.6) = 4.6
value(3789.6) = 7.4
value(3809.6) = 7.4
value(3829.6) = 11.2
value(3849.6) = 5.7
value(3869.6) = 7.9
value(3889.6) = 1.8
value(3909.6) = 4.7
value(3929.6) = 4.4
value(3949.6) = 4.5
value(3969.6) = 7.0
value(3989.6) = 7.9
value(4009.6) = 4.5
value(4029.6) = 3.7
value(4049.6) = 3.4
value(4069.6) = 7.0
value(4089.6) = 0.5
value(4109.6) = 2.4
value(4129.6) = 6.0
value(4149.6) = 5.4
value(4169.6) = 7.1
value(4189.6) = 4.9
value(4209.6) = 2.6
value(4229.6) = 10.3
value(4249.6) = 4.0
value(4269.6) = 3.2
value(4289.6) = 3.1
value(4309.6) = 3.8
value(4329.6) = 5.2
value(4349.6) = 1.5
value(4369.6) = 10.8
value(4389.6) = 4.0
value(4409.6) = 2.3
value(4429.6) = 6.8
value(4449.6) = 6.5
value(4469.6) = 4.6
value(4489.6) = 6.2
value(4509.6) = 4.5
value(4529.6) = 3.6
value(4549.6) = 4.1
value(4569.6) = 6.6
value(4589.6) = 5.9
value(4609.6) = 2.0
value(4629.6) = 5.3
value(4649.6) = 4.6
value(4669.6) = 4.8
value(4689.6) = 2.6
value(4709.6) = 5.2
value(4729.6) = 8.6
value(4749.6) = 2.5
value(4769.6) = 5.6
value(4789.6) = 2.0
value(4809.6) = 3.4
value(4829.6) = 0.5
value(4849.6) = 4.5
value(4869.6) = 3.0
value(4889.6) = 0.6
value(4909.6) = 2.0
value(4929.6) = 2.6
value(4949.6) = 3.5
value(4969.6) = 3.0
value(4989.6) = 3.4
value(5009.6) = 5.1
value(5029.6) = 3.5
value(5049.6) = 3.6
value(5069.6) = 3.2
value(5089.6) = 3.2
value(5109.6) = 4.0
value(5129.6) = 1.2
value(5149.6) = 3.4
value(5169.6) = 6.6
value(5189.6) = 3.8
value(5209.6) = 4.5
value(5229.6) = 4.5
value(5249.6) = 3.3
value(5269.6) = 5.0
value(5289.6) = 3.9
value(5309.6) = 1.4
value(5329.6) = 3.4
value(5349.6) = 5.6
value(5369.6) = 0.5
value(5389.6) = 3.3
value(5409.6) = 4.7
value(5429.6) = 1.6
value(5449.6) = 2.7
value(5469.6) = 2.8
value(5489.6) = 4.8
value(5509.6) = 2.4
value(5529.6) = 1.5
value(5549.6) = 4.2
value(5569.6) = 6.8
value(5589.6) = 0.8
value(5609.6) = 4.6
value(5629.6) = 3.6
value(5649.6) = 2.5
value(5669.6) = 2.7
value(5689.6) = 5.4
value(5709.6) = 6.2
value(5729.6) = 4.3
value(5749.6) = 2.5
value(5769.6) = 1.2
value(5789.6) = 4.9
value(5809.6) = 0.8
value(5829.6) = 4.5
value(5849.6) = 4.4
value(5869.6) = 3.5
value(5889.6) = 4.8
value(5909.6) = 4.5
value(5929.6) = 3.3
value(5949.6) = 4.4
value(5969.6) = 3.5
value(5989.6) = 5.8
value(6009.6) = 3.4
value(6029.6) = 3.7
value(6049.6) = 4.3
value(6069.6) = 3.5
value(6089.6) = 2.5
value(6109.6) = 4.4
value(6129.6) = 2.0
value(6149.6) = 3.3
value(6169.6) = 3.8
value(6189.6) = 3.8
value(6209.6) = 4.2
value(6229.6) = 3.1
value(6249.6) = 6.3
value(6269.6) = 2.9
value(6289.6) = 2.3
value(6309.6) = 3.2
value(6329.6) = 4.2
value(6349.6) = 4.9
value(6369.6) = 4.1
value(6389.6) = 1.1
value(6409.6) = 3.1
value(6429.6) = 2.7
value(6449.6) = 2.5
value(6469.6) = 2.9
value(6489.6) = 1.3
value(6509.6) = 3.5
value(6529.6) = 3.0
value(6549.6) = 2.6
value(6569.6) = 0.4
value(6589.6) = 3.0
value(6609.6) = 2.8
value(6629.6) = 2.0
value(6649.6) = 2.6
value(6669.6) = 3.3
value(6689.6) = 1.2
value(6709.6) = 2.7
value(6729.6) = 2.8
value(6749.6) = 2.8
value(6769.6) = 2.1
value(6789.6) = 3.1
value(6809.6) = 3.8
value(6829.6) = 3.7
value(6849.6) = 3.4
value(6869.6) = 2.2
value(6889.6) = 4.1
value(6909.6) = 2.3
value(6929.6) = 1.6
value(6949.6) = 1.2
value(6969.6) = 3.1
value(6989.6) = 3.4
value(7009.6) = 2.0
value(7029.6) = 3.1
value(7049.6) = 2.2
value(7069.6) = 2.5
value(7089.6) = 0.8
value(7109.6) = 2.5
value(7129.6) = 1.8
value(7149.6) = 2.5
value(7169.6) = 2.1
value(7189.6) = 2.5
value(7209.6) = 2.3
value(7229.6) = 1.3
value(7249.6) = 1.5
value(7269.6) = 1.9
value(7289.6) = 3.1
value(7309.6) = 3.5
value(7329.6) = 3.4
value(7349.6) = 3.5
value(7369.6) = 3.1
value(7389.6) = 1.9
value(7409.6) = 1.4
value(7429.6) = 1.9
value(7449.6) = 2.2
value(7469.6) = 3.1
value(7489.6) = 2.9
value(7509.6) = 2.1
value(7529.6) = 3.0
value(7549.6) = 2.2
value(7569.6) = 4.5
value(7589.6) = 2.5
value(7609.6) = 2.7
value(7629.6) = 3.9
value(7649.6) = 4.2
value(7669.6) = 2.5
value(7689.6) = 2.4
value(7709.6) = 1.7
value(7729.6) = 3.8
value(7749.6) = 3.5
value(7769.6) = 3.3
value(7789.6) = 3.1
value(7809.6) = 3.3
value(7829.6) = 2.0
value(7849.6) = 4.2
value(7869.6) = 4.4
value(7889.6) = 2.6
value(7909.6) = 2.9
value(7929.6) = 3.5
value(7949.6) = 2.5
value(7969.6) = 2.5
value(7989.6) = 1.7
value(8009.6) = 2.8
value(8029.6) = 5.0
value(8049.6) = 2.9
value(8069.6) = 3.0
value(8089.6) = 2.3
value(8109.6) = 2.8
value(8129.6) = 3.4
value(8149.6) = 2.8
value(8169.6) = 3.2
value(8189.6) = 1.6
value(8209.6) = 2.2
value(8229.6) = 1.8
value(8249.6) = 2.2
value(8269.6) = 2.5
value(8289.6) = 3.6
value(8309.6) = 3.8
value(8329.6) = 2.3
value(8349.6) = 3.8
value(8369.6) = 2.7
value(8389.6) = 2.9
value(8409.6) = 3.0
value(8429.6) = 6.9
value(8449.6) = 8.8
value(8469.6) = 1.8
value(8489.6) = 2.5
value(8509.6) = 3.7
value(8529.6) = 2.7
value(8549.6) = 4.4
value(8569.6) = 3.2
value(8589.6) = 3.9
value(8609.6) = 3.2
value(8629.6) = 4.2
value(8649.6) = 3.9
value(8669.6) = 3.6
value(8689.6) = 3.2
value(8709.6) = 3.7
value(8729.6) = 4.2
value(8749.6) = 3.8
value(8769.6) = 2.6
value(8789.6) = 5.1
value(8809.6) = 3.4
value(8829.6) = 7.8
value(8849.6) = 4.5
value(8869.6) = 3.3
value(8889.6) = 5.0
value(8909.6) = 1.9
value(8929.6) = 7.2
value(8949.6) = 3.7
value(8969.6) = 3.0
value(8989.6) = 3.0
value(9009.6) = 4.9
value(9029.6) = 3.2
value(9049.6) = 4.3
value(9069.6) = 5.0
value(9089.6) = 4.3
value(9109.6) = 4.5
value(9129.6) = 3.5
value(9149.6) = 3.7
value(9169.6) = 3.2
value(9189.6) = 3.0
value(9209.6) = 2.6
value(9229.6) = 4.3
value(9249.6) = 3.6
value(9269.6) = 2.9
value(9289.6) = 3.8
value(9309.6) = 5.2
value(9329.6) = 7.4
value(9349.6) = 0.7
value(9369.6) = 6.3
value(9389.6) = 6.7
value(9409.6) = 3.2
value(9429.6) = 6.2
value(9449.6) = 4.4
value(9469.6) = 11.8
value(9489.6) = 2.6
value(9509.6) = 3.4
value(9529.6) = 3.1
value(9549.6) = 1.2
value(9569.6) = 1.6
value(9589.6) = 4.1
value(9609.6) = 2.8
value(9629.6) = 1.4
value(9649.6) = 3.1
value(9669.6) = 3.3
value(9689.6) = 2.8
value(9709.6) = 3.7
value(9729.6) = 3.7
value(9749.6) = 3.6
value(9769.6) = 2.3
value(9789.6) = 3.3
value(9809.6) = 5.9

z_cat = 1.264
